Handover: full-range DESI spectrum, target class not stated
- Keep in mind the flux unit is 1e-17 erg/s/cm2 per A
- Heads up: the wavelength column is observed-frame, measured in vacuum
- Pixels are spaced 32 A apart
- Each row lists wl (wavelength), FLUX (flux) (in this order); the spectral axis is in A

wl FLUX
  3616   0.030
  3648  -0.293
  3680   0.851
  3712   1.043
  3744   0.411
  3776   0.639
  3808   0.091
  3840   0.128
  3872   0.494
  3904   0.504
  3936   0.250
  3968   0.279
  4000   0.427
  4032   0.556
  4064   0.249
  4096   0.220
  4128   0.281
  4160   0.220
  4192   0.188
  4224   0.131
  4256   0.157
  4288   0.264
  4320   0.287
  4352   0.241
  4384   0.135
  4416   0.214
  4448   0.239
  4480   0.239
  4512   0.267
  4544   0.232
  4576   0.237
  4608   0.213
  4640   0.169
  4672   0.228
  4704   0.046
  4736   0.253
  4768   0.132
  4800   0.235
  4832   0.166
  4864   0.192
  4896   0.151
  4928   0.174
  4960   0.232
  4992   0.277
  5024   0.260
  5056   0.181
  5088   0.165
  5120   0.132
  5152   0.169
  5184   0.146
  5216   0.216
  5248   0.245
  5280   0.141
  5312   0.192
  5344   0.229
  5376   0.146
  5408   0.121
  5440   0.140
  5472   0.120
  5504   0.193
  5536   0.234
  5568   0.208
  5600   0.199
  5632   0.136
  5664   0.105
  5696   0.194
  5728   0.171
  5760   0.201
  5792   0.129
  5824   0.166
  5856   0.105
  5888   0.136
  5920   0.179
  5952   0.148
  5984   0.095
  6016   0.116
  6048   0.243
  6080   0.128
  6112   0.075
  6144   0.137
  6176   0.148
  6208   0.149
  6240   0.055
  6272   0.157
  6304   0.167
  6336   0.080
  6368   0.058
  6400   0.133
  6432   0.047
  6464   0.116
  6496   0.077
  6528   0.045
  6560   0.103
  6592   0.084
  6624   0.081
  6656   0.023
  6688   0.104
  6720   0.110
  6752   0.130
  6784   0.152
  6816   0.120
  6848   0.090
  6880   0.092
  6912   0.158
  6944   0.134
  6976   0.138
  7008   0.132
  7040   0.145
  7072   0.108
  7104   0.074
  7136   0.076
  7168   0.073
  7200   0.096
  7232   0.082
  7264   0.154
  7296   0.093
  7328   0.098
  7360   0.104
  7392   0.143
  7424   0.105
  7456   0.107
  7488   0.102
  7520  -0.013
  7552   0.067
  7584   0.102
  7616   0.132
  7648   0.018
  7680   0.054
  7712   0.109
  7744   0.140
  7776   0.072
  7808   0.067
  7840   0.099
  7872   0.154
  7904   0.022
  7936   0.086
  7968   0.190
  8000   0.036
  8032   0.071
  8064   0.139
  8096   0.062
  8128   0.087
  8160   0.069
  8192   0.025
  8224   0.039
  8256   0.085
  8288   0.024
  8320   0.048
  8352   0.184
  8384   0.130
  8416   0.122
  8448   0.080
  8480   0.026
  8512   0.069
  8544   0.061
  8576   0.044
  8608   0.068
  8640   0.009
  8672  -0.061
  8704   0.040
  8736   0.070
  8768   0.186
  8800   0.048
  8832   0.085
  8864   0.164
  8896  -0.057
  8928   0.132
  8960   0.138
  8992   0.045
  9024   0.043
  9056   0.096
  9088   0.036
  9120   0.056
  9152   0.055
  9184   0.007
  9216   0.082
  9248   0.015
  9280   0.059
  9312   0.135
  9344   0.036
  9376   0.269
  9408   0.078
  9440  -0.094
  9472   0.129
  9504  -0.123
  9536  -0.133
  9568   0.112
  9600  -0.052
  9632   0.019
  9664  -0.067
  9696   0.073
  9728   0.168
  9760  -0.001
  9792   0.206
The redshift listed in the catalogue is 0.516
